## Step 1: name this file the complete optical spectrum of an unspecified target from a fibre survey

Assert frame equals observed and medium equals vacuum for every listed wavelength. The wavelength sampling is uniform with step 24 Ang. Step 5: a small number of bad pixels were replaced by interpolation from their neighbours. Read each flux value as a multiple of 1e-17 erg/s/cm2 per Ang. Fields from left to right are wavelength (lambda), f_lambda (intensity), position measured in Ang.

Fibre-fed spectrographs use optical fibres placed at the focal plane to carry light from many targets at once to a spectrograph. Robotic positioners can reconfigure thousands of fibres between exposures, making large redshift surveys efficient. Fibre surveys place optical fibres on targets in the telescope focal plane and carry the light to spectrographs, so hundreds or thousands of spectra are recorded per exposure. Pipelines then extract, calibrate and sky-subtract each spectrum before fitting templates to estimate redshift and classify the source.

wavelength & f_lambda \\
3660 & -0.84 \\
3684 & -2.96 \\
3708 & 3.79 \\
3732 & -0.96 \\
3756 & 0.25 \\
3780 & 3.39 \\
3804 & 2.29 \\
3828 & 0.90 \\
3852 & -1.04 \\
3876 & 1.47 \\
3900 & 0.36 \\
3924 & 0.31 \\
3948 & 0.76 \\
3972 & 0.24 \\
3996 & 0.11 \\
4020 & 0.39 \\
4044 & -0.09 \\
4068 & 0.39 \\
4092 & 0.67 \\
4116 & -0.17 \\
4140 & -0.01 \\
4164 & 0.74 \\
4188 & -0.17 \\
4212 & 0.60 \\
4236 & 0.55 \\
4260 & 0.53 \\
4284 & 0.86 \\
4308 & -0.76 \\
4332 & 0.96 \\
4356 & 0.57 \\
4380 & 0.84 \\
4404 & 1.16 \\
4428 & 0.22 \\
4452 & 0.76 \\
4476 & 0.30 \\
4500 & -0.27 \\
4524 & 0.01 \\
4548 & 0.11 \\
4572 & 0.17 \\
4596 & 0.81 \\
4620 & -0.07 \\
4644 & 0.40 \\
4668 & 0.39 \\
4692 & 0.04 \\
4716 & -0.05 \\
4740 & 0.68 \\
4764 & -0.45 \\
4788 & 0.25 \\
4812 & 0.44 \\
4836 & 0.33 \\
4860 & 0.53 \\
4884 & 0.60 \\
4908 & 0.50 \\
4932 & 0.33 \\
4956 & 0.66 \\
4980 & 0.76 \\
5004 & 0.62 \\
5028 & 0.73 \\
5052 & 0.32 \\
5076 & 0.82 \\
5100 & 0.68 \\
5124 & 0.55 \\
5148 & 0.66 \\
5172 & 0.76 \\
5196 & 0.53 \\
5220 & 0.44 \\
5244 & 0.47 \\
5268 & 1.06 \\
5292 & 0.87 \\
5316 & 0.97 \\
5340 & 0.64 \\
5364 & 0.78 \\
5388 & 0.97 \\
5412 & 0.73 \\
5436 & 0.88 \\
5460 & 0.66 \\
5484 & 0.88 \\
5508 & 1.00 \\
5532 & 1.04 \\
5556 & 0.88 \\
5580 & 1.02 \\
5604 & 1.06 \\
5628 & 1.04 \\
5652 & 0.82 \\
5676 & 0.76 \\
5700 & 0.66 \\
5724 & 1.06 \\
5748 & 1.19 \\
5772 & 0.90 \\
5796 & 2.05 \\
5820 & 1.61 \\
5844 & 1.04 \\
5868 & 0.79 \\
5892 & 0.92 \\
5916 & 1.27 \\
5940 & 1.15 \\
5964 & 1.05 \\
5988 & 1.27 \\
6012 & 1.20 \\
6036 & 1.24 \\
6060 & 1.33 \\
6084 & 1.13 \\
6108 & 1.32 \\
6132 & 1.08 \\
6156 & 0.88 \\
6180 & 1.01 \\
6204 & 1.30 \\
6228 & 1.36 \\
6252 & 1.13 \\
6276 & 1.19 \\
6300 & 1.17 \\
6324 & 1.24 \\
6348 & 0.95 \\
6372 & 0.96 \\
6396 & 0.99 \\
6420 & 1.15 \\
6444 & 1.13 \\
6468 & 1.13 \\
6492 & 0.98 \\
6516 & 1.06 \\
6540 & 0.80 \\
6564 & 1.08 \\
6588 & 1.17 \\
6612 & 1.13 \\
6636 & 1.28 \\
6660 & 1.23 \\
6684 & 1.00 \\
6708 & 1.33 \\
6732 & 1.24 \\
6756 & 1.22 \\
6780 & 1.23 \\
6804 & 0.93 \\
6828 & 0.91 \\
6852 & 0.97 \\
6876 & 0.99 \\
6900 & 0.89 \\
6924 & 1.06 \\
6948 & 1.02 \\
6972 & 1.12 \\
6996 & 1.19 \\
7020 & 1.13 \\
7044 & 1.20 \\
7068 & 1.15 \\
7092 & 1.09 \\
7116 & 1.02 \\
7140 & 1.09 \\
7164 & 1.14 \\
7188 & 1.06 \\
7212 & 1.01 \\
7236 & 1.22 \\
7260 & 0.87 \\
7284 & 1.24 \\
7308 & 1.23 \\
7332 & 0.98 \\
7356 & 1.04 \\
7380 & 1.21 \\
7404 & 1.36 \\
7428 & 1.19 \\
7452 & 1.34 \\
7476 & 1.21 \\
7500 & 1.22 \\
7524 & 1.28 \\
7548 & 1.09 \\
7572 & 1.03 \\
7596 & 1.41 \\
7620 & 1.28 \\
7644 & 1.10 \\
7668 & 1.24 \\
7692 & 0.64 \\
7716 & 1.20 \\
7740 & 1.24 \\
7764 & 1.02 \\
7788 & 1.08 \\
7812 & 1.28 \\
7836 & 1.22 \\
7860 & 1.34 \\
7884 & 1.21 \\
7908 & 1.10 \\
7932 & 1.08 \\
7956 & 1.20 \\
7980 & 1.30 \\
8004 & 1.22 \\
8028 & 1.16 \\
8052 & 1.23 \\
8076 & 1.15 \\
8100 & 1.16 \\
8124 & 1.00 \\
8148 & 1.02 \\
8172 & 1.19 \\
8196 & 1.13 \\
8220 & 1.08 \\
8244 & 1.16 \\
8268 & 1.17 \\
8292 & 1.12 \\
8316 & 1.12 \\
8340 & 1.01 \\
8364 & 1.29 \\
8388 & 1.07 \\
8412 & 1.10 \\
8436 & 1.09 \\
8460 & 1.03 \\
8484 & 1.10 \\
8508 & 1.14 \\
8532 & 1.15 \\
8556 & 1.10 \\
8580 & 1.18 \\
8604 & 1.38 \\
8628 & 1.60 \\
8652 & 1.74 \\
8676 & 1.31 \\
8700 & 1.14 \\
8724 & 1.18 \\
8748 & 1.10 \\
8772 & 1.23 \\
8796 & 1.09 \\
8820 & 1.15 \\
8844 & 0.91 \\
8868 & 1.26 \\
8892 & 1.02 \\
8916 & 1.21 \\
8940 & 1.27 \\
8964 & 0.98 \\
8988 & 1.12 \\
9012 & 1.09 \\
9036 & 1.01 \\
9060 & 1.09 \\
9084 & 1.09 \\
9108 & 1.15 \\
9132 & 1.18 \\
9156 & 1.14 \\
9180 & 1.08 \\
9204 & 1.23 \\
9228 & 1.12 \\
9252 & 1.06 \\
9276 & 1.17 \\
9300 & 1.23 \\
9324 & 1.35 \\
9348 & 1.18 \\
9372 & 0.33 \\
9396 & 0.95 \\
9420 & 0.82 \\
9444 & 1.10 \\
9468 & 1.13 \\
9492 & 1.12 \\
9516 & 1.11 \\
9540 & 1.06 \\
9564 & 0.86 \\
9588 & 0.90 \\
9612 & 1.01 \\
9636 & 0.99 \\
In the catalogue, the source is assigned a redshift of 0.32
